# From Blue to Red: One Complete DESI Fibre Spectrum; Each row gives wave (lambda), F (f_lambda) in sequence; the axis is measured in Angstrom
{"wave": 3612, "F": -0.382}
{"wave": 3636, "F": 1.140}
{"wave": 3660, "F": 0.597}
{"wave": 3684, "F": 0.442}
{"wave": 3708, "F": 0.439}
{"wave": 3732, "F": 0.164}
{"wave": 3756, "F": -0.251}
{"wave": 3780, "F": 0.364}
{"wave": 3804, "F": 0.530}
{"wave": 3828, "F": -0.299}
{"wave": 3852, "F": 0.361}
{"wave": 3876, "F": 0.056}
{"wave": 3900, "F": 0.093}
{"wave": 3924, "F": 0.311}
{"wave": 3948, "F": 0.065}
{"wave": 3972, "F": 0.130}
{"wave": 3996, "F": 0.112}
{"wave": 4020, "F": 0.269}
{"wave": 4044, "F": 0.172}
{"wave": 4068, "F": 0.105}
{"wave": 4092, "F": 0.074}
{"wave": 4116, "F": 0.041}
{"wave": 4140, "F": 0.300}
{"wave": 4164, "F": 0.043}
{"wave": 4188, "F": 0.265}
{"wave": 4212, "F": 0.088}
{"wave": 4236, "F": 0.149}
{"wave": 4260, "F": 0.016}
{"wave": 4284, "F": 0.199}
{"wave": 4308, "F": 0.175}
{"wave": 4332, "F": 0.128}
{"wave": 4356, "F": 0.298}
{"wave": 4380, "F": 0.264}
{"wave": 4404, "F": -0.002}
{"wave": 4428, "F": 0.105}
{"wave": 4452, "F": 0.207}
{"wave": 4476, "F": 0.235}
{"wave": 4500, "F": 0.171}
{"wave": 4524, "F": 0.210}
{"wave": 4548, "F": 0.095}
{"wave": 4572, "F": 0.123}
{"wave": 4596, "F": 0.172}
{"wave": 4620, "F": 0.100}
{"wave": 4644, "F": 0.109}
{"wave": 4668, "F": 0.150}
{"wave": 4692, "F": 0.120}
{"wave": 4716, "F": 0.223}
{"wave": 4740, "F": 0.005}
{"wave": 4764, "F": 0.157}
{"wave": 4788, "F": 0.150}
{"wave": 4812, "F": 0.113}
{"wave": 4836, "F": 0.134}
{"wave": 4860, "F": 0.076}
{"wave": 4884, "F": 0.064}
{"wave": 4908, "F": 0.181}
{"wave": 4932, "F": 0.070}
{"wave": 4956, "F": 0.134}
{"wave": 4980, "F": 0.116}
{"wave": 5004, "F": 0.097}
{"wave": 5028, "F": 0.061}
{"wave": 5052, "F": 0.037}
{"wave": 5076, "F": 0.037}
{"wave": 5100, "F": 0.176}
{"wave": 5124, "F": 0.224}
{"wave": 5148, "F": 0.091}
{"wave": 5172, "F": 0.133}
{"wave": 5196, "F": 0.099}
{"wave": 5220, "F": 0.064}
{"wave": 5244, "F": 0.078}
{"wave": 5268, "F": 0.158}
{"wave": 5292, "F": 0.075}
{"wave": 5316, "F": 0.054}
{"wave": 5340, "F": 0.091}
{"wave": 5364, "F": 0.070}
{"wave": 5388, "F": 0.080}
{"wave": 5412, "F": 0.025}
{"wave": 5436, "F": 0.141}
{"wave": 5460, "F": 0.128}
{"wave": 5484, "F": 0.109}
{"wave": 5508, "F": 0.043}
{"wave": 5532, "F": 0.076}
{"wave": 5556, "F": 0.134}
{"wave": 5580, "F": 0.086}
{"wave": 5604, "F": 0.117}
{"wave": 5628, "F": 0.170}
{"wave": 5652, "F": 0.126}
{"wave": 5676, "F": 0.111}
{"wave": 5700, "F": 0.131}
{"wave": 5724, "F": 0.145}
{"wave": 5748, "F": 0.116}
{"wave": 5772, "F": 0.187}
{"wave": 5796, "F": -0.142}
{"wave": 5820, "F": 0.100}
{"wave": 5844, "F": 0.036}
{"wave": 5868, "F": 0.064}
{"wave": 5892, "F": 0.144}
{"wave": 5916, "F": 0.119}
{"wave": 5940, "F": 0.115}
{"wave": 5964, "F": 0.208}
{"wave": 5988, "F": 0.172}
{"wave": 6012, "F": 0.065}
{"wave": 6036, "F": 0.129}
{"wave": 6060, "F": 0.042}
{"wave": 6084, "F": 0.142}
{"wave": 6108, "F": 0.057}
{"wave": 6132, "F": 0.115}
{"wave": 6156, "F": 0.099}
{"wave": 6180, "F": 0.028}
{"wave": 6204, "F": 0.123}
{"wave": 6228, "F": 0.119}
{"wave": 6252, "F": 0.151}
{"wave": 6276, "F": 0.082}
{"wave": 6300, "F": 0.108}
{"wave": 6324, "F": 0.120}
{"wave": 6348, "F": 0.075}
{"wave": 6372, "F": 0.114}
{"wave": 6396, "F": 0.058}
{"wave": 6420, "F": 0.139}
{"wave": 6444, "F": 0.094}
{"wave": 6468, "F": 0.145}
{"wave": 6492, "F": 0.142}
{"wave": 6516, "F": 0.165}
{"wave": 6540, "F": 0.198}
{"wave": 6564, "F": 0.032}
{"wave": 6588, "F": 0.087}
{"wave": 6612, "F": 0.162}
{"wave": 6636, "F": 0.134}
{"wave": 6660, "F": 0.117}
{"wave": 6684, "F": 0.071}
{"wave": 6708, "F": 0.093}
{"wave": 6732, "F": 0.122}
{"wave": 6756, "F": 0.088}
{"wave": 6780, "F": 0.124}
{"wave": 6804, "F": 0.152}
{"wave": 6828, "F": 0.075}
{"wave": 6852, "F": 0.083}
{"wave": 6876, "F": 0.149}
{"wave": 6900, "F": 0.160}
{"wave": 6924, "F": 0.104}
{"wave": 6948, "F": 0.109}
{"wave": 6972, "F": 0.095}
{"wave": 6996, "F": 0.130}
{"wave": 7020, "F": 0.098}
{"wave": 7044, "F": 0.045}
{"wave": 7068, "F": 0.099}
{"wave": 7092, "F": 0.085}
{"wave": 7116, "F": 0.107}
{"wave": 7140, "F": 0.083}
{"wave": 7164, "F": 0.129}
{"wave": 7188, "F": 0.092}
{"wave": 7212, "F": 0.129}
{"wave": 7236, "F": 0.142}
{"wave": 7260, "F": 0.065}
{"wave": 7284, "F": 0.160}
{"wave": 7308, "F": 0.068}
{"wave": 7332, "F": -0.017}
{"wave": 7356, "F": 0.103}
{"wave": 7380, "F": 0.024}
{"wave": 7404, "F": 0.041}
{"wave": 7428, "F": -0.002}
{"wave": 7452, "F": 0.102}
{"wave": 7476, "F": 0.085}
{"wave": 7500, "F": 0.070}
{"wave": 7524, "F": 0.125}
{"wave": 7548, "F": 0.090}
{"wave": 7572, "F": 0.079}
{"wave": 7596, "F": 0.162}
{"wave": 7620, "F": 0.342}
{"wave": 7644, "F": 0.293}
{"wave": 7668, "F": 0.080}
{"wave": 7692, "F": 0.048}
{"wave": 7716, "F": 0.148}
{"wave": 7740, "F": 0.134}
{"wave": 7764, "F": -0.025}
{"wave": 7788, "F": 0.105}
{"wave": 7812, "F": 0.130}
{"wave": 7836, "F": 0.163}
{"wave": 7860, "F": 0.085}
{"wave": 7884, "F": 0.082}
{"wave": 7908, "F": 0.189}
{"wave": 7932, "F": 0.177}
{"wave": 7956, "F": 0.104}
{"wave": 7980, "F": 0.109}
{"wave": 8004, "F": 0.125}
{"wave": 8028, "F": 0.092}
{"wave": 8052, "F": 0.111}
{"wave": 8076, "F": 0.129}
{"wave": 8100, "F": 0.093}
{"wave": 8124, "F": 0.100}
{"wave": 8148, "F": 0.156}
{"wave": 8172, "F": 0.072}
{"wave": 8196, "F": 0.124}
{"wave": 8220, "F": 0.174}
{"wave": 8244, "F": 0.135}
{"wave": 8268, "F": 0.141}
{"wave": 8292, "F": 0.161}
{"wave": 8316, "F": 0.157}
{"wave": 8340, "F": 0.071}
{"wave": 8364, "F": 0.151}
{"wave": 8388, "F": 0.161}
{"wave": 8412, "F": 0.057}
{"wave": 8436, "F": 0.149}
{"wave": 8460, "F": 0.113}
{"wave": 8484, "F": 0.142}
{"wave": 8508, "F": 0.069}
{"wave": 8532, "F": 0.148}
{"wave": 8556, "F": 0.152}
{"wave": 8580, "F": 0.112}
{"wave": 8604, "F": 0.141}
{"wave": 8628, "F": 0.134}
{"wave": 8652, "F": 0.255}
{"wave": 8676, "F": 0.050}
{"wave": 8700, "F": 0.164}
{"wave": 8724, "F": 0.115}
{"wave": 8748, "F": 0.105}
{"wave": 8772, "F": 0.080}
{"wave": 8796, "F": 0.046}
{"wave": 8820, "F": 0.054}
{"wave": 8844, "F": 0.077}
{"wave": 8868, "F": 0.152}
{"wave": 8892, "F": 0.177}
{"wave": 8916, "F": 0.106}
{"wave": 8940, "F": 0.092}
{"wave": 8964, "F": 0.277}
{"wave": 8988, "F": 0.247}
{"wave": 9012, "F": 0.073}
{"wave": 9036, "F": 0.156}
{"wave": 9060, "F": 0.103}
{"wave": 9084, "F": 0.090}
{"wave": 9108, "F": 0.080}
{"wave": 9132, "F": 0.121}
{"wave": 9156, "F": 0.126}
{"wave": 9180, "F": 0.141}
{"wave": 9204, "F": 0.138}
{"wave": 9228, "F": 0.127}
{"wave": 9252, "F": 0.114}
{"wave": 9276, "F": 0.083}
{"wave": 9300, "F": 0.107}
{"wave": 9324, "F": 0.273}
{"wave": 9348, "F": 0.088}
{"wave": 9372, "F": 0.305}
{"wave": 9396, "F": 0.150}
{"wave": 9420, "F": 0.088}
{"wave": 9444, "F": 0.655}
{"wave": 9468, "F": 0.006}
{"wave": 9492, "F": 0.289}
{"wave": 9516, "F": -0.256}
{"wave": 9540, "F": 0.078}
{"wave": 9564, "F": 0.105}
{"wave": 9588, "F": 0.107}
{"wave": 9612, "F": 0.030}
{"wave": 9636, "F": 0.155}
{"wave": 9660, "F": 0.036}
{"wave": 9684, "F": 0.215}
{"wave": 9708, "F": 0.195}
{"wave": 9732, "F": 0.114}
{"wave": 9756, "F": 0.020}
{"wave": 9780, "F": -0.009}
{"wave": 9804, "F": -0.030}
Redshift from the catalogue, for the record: 1.046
